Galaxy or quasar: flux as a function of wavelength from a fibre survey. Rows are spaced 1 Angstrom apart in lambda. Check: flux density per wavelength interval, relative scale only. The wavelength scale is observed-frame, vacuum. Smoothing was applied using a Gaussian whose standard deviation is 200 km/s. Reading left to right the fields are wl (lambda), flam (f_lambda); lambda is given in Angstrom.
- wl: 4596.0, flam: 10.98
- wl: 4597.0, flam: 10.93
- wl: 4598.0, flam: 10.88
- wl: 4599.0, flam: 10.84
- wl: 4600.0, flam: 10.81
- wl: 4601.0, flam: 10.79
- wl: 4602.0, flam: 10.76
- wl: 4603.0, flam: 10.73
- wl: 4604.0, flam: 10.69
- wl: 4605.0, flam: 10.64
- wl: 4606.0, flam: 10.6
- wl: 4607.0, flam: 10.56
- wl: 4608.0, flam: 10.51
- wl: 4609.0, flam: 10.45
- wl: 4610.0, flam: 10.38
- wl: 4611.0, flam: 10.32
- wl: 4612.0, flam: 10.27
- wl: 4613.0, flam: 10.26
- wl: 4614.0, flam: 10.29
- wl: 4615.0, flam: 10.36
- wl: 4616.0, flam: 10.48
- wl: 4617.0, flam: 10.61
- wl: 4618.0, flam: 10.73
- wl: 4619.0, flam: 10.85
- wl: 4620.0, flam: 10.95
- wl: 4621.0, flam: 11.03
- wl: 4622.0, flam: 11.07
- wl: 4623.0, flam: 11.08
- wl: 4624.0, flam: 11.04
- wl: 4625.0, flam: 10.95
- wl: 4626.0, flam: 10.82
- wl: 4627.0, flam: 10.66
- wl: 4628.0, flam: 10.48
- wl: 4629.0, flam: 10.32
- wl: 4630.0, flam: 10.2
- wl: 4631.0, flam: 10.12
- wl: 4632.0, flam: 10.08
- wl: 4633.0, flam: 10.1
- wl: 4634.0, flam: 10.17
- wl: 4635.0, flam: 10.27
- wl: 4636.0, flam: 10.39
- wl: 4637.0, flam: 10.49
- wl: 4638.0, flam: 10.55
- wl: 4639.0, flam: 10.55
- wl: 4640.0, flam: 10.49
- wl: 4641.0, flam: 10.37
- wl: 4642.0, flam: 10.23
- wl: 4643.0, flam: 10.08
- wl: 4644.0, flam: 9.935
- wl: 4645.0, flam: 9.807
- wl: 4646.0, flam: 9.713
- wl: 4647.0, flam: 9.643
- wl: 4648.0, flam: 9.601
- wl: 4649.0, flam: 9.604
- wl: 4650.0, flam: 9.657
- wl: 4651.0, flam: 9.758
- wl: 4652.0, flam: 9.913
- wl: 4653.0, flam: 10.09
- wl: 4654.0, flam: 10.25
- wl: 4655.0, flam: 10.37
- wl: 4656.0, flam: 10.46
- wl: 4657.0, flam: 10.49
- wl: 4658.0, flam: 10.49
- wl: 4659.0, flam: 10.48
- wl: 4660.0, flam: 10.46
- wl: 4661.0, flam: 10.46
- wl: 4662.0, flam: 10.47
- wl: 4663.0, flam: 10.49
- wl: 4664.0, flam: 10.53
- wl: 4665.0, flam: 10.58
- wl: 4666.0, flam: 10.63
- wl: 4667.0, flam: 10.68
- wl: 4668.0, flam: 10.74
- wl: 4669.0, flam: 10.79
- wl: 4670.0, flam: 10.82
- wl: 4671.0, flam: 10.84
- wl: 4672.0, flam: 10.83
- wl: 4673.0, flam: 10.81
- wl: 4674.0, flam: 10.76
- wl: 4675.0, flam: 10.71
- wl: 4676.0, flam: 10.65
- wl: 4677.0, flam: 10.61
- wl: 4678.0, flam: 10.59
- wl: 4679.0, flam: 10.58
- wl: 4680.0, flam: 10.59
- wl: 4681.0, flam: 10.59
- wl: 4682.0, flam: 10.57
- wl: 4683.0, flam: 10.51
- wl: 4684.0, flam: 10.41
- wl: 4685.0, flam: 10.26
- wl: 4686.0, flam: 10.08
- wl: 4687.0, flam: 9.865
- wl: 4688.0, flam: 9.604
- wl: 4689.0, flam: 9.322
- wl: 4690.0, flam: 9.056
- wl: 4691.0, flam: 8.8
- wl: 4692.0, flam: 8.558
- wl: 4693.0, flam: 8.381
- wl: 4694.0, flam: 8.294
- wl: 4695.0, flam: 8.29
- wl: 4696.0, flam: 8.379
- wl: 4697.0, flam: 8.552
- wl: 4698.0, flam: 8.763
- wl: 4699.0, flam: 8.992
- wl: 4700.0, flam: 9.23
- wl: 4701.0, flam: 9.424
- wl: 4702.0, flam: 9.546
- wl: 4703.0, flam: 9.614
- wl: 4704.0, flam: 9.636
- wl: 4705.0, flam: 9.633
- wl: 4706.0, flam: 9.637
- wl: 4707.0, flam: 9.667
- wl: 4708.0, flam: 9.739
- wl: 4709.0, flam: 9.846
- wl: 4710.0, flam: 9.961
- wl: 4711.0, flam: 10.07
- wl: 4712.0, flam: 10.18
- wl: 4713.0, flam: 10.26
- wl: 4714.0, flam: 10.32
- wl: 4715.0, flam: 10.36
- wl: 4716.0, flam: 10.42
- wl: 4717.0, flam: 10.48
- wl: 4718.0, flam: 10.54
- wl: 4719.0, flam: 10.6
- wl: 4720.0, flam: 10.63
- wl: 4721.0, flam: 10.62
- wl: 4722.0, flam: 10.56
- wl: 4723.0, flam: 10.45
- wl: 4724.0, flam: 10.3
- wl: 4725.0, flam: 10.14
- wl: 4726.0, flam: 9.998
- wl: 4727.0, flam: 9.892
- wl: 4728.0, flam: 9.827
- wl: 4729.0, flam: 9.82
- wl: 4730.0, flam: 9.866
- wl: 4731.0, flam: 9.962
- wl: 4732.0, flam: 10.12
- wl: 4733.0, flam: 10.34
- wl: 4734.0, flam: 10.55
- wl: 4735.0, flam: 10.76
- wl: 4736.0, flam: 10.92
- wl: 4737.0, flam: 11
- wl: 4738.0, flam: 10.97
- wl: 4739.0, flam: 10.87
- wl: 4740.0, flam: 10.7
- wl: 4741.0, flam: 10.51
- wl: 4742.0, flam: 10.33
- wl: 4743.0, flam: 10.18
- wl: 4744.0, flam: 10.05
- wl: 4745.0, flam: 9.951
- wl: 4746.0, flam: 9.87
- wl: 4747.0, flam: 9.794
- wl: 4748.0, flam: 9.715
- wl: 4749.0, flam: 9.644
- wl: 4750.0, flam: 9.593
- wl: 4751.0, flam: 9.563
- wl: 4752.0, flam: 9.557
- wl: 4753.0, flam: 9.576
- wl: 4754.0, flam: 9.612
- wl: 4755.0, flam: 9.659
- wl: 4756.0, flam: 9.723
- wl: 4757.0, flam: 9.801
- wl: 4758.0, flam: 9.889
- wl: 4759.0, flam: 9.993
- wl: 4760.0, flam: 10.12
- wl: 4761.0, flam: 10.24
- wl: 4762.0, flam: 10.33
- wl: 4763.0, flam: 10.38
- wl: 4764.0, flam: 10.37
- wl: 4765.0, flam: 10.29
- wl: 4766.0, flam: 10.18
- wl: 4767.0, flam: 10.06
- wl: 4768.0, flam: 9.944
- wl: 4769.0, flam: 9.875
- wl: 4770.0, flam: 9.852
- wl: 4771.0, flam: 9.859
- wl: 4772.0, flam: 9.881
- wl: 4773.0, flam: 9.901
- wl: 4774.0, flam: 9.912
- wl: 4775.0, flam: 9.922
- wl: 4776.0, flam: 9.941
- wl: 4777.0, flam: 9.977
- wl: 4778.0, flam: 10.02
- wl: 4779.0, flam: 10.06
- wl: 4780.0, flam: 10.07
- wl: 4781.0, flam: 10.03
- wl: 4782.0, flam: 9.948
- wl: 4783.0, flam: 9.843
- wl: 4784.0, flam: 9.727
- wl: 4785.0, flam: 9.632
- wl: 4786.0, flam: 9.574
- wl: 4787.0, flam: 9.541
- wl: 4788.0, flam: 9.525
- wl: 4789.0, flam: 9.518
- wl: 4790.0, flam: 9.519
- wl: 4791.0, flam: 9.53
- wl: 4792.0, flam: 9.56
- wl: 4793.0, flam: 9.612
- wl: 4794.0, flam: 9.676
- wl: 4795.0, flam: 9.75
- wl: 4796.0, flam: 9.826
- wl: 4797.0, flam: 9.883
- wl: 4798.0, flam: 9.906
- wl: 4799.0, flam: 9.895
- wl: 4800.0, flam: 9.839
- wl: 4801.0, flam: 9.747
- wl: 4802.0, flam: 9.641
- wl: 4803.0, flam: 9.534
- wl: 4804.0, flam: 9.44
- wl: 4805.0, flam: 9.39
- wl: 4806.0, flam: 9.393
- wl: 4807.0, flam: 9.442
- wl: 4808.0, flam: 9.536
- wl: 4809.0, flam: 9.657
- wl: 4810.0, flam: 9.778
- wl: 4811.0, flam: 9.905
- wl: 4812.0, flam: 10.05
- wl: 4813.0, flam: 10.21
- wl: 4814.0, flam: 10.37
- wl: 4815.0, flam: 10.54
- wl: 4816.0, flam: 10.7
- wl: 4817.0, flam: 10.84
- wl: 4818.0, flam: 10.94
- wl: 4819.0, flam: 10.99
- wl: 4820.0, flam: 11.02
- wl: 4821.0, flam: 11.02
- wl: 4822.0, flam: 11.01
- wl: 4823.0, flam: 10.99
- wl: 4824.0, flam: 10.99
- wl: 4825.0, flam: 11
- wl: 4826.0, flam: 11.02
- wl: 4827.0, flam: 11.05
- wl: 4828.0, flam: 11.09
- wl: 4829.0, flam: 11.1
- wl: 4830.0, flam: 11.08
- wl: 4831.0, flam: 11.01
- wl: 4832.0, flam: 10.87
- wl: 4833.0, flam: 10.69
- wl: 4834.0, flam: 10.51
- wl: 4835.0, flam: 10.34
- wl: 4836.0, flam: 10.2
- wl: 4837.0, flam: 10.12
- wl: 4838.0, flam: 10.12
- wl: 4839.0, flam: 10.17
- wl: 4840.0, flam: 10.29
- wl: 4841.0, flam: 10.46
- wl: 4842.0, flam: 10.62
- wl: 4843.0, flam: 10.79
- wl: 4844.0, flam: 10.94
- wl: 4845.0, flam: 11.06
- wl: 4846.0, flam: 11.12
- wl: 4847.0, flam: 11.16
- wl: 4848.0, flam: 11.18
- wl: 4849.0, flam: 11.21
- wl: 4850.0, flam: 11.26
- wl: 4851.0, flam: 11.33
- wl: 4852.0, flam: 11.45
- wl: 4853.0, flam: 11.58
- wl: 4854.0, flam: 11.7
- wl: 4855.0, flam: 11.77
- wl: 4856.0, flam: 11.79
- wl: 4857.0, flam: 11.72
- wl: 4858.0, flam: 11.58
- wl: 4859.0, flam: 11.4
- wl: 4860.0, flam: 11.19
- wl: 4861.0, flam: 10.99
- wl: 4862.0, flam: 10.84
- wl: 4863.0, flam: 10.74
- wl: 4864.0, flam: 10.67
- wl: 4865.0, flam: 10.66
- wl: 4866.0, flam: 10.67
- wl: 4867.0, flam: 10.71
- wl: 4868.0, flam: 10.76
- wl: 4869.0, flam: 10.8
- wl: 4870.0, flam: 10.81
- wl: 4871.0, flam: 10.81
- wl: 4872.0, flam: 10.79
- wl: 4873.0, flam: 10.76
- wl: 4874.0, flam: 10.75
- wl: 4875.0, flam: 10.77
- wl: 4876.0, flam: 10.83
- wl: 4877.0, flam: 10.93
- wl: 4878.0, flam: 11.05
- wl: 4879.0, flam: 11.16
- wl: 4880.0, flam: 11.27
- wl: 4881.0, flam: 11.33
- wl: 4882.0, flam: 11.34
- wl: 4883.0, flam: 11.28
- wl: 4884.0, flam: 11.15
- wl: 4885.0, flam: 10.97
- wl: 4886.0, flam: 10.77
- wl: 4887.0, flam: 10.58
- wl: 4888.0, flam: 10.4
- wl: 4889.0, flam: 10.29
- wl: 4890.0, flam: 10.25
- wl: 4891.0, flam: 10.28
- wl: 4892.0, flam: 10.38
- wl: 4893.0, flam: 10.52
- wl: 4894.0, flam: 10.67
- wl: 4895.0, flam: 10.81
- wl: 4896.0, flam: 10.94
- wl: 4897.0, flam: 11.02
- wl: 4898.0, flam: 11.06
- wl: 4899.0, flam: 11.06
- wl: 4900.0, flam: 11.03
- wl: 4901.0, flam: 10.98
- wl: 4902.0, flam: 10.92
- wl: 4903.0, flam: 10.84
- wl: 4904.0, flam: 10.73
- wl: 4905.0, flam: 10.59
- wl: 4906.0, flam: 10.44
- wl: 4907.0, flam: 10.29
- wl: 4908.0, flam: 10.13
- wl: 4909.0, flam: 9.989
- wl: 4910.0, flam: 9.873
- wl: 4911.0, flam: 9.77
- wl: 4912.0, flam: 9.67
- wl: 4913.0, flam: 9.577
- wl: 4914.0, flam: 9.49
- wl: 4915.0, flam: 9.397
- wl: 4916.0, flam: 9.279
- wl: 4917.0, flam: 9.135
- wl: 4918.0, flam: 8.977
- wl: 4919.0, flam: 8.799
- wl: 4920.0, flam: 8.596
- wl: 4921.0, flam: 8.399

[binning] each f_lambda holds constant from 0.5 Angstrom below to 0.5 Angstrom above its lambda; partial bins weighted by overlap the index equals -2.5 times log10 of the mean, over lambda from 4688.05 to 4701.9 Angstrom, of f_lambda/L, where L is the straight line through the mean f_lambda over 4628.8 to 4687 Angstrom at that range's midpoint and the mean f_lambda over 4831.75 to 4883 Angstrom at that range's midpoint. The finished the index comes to 0.19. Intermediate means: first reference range 10.4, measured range 8.82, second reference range 10.9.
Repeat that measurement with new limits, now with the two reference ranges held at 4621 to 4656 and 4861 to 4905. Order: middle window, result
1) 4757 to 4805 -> 0.08 mag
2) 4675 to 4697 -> 0.07 mag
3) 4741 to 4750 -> 0.06 mag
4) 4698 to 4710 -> 0.10 mag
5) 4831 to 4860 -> -0.02 mag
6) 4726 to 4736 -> 0.03 mag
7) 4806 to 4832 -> 0.01 mag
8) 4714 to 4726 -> 0.00 mag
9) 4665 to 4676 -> -0.04 mag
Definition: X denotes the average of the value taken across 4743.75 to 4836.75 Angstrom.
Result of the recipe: 10.1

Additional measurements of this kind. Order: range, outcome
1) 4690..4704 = 8.87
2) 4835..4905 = 10.9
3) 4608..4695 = 10.3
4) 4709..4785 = 10.1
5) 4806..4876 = 10.8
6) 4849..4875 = 11.1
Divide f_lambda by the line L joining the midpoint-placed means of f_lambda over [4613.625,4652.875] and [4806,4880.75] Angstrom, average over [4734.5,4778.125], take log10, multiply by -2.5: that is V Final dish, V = 0.06 mag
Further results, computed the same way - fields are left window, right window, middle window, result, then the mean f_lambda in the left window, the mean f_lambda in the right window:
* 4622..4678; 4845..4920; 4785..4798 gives 0.102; 10.4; 10.7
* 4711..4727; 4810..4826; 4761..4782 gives 0.052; 10.4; 10.7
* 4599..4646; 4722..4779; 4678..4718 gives 0.063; 10.5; 10.1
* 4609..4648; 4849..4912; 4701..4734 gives 0.051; 10.4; 10.9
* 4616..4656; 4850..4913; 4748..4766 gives 0.072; 10.3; 10.8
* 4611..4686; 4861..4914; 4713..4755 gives 0.033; 10.4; 10.7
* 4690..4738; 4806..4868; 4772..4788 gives 0.052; 9.83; 10.8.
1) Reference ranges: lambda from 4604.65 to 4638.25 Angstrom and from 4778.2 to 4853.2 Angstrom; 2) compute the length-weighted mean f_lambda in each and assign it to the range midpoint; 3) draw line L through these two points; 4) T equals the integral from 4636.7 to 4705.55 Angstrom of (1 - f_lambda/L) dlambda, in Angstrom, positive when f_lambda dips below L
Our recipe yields 3.1 Angstrom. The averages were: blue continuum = 10.5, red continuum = 10.3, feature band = 10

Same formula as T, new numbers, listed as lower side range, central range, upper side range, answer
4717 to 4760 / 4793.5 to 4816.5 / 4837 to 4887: 1.7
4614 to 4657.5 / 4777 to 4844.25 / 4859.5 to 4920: 1.8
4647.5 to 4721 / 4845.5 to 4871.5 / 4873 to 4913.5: -1.4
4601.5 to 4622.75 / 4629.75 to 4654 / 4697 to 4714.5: 0.5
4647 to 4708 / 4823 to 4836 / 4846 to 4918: -0.4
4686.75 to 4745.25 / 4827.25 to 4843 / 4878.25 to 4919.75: -0.6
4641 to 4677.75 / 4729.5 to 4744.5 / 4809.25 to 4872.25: 0.1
